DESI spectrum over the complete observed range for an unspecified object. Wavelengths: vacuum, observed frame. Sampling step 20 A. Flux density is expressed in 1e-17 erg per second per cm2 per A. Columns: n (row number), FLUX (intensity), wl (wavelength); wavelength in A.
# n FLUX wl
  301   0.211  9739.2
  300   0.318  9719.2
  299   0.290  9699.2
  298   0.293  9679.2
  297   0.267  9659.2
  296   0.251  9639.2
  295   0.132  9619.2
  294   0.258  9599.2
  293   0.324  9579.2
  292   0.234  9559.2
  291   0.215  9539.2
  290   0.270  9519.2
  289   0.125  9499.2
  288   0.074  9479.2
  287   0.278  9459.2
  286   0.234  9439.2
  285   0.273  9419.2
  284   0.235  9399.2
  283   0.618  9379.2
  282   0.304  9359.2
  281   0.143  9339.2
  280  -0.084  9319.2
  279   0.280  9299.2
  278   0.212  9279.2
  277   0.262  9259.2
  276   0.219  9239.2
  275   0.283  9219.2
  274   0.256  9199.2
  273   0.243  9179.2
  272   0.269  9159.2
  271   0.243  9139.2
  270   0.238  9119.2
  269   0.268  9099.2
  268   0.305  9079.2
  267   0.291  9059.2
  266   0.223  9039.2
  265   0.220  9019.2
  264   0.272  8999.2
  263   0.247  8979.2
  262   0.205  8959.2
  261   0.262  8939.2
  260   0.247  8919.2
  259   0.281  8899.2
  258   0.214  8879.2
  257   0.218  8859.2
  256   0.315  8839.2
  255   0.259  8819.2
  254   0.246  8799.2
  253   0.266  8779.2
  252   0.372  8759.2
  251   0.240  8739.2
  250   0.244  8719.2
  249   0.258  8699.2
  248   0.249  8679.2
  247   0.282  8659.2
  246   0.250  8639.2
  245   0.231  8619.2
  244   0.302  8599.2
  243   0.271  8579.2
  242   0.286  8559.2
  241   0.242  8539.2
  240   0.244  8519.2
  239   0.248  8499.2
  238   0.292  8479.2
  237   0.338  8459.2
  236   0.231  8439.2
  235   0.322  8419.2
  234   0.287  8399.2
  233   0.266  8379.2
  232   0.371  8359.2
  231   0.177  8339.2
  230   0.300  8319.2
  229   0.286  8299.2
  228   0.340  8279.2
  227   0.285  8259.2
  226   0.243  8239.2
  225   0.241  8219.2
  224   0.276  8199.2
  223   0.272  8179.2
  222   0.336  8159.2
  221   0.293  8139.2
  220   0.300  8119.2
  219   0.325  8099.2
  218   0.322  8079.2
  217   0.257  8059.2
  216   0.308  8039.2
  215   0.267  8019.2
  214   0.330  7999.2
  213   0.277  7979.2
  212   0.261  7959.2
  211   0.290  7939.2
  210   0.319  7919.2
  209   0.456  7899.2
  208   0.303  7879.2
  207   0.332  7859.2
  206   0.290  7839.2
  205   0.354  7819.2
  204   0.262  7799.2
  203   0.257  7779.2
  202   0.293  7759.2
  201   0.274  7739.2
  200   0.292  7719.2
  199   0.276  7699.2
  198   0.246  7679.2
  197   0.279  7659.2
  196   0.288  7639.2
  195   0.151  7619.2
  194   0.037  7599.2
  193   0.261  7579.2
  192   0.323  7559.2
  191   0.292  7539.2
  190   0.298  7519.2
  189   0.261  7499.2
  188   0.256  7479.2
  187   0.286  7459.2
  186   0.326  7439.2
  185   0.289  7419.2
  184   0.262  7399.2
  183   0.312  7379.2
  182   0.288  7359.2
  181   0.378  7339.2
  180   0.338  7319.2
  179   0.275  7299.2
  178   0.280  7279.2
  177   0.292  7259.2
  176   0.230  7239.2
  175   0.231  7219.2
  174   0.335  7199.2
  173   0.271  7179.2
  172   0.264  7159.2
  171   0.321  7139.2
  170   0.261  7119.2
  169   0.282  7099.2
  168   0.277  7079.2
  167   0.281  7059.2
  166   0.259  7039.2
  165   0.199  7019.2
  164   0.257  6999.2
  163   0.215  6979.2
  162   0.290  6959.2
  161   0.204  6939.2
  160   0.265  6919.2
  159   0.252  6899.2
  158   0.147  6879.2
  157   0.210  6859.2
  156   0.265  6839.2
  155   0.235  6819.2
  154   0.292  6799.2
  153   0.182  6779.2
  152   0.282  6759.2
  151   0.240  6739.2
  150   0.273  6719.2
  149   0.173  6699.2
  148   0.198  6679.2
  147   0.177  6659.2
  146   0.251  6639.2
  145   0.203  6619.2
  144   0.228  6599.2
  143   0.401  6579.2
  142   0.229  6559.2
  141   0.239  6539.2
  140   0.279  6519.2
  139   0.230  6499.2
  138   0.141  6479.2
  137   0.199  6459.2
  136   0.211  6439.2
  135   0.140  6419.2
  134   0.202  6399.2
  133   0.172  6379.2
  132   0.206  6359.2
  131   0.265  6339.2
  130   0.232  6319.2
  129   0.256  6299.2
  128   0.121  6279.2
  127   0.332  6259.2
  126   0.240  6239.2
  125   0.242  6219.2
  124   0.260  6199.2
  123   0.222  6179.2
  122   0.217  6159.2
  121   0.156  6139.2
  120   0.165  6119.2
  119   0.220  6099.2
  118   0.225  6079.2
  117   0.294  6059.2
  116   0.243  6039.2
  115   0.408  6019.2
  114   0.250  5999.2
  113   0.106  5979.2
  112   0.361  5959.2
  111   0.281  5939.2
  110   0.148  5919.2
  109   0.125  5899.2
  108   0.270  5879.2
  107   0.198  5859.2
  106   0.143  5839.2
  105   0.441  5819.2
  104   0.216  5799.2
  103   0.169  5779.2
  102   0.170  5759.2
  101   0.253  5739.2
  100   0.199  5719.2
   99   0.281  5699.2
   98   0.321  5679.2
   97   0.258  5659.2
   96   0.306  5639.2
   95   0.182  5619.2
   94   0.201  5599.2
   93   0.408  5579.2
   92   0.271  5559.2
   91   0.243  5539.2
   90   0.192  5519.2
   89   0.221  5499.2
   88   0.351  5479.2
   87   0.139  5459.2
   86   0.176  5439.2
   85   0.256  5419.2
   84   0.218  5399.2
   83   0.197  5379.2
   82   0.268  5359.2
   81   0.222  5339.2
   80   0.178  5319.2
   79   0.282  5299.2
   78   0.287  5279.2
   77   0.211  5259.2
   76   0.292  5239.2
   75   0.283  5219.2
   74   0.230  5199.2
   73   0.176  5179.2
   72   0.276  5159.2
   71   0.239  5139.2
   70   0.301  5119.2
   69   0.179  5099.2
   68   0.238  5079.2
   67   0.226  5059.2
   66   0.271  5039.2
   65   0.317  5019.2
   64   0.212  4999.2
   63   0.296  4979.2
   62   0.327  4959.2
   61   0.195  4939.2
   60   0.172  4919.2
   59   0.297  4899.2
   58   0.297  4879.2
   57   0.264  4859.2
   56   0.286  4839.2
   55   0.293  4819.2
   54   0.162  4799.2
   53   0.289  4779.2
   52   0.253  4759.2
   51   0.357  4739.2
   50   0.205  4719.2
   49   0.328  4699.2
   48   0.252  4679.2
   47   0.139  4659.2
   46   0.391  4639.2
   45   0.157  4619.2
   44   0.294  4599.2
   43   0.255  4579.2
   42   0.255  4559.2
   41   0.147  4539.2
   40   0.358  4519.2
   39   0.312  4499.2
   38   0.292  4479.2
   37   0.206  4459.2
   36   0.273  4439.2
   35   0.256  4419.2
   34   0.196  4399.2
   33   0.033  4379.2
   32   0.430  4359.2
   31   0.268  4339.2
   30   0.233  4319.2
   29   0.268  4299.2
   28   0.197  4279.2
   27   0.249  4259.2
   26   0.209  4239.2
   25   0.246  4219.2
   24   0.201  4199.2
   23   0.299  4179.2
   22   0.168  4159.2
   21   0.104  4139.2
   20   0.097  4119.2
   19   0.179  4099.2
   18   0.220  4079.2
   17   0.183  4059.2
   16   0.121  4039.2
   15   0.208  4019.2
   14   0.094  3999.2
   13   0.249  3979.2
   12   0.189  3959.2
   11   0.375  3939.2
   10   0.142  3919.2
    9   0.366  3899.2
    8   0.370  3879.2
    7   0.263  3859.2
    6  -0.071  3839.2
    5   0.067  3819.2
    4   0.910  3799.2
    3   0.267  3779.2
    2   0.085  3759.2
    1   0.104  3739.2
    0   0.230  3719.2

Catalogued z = 0.203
